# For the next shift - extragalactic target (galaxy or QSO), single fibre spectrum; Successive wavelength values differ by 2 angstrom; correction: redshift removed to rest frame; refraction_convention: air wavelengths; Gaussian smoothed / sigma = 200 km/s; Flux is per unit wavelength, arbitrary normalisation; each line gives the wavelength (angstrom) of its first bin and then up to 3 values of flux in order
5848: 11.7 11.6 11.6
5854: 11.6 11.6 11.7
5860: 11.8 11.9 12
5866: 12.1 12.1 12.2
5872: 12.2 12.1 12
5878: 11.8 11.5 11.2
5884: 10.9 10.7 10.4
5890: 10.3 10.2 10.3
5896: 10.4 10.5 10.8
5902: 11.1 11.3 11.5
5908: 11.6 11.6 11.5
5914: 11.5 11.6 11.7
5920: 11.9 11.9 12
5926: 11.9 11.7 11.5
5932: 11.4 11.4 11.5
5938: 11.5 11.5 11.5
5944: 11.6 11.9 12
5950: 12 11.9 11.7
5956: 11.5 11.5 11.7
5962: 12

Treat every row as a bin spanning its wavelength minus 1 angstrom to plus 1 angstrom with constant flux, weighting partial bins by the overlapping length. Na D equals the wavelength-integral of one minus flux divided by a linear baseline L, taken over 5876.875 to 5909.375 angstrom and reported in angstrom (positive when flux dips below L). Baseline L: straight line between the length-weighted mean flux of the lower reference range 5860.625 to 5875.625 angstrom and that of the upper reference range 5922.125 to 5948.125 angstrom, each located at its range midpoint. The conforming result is 2.7 angstrom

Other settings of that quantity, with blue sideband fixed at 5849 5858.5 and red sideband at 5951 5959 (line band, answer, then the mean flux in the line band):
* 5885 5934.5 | 1.7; 11.2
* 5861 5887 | -0.3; 11.7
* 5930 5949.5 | 0.1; 11.6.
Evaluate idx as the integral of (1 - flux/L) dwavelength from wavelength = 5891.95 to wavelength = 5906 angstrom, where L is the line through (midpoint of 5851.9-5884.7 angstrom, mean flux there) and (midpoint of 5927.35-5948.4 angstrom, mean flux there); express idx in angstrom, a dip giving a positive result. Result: 1.1 angstrom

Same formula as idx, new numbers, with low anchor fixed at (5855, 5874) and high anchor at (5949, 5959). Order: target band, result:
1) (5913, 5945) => 0.4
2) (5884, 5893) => 1.1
